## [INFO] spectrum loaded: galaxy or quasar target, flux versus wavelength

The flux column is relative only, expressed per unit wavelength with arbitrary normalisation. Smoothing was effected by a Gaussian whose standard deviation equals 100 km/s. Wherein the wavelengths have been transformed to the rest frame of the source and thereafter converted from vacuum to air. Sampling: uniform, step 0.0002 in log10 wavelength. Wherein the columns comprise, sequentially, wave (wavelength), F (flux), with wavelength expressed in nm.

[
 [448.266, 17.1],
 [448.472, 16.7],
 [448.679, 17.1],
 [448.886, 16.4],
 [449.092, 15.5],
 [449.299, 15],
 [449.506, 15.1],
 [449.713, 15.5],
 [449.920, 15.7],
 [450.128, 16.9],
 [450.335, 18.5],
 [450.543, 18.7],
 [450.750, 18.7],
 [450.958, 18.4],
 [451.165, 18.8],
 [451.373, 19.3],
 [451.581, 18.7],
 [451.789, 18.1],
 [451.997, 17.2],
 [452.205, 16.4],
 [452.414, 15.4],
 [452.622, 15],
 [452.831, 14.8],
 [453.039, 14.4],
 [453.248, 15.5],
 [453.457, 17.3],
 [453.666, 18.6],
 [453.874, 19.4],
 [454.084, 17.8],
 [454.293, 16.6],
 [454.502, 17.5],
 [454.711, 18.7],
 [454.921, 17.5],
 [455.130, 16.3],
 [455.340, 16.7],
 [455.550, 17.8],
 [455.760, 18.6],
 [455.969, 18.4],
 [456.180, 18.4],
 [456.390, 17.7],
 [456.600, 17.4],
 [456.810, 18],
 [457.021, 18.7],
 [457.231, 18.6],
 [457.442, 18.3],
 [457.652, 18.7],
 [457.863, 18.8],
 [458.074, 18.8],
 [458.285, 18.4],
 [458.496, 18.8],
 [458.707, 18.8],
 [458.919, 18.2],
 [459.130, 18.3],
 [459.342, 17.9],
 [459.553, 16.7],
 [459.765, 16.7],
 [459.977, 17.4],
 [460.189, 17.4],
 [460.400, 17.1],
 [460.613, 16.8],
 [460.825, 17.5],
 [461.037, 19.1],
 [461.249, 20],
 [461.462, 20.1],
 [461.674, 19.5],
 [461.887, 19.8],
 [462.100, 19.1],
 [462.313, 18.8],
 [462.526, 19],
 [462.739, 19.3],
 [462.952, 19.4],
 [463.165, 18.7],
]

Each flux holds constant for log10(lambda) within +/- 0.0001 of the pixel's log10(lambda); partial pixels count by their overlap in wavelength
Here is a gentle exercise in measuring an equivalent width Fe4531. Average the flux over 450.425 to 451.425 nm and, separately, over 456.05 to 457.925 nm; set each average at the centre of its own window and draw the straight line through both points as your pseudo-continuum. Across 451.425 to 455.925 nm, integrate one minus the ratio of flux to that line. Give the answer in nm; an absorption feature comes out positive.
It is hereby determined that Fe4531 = 0.346 nm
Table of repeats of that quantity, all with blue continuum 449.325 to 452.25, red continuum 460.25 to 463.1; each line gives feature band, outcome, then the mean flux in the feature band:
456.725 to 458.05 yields -0.01 nm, 18.5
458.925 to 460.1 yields 0.07 nm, 17.5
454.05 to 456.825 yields 0.07 nm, 17.7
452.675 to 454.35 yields 0.10 nm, 16.7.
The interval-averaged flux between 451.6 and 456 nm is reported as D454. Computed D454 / 17.1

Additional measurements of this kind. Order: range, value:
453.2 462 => 18.1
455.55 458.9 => 18.4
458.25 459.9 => 17.9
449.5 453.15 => 17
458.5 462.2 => 18.3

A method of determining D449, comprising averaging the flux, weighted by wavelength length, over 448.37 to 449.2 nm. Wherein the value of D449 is 16.4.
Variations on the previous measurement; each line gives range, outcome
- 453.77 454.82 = 18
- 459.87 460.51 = 17.3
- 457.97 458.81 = 18.7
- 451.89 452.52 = 16.3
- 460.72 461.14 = 18.3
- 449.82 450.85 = 17.7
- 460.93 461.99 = 19.7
